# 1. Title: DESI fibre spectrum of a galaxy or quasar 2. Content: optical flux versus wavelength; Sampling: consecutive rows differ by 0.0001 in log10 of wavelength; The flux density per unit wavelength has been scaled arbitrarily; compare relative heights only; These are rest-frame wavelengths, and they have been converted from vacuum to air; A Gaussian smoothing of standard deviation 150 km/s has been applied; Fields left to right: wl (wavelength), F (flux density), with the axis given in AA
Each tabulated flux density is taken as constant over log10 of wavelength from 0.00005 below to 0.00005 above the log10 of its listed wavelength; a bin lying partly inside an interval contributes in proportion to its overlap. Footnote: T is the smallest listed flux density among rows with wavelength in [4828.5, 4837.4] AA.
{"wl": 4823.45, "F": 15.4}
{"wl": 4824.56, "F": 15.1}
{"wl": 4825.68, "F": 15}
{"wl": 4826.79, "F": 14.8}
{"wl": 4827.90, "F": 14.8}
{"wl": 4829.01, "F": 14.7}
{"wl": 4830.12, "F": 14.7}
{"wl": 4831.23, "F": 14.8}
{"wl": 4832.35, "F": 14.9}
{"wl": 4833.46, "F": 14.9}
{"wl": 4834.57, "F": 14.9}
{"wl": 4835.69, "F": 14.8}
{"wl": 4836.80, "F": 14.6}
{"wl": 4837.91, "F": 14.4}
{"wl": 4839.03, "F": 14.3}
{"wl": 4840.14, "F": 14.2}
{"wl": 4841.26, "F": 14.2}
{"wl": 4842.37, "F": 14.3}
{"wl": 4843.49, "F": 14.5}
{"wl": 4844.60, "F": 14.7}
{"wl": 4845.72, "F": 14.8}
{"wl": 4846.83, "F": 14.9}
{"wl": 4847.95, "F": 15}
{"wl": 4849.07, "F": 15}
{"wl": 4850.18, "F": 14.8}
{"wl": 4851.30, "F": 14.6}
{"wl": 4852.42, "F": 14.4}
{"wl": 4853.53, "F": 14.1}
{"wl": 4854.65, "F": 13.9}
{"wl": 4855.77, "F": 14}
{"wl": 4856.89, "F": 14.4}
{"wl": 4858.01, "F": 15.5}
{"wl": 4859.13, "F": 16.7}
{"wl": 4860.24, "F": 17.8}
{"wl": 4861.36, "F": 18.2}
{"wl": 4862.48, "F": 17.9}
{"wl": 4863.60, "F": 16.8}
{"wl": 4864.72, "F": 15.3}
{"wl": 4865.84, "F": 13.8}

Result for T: 14.6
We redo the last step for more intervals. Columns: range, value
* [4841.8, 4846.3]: 14.3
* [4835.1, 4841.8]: 14.2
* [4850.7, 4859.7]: 13.9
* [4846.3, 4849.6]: 14.9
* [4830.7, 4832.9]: 14.8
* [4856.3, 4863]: 14.4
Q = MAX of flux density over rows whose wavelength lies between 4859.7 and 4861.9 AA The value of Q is 18.2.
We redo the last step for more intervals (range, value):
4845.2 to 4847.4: 14.9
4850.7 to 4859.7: 16.7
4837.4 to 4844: 14.5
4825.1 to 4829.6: 15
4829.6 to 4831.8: 14.8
